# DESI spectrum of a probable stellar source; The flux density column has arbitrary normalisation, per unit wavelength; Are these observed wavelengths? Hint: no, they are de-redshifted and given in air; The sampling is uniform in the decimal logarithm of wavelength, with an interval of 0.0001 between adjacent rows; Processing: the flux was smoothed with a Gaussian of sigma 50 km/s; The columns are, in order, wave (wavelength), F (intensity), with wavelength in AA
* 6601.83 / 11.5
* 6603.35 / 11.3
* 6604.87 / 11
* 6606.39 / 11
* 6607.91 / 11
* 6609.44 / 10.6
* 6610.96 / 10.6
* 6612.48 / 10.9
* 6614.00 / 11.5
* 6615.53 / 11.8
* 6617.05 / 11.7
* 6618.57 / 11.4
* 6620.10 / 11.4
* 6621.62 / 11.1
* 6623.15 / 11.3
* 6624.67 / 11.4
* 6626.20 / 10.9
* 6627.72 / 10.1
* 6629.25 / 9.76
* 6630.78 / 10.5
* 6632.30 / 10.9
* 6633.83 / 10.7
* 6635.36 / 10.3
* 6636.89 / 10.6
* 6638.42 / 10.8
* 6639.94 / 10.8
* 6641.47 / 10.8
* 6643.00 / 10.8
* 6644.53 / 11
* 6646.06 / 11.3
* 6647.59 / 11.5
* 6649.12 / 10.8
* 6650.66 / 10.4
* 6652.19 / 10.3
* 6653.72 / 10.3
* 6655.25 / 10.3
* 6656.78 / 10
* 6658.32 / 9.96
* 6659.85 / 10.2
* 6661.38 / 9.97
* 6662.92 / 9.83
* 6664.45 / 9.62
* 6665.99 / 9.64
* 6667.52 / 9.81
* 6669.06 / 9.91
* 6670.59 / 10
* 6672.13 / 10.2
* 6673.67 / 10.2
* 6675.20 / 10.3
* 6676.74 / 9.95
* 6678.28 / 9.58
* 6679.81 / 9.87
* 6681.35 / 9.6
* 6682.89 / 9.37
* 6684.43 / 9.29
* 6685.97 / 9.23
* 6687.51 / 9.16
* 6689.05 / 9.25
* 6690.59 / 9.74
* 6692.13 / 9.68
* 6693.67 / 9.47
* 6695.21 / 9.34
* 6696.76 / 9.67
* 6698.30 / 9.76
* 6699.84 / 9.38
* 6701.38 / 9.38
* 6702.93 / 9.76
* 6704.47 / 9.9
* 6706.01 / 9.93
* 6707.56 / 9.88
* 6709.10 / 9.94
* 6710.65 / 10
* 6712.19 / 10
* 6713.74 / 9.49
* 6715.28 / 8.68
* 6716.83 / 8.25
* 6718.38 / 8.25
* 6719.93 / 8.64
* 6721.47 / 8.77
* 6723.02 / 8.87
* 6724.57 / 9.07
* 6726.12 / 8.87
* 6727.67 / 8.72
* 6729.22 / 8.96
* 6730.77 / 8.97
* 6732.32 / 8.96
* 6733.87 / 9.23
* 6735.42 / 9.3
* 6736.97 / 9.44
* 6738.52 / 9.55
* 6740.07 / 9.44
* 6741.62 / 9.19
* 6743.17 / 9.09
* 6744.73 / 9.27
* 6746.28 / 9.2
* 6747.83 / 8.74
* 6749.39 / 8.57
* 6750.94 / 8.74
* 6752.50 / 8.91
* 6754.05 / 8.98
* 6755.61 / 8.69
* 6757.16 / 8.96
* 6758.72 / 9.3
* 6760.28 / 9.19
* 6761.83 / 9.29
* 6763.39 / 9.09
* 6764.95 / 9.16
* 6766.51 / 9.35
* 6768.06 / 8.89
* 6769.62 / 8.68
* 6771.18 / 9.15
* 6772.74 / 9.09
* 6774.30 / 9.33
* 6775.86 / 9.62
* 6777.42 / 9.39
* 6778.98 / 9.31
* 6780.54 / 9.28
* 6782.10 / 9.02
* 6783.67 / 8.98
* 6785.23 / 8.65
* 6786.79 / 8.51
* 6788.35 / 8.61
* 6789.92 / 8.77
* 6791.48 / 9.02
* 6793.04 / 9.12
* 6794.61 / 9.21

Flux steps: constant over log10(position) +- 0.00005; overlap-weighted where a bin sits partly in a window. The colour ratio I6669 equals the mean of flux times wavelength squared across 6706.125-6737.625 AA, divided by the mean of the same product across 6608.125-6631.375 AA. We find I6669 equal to 0.86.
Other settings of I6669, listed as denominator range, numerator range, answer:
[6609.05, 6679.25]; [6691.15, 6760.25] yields 0.89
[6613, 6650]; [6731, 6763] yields 0.86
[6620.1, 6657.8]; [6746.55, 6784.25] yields 0.88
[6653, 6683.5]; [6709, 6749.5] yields 0.93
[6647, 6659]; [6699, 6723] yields 0.91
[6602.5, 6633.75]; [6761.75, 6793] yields 0.86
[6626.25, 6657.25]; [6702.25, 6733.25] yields 0.89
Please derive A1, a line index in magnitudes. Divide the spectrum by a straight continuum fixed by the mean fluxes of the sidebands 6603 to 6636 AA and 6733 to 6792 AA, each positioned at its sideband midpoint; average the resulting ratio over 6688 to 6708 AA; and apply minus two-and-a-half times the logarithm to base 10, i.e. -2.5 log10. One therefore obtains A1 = 0.03 mag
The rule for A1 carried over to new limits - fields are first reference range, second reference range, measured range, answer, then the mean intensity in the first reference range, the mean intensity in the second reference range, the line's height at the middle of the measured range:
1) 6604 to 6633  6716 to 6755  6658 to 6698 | 0.03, 11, 8.96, 9.96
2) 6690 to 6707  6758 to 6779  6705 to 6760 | 0.04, 9.64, 9.2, 9.42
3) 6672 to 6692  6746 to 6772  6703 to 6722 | 0.01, 9.66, 8.99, 9.39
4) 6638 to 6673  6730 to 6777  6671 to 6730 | 0.04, 10.4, 9.12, 9.78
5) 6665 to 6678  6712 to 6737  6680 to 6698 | 0.02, 9.98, 8.93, 9.63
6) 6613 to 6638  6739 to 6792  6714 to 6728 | 0.11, 11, 9.05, 9.65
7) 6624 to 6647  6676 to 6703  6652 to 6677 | 0.00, 10.7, 9.52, 10.1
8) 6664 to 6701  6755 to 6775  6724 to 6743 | 0.02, 9.66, 9.09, 9.31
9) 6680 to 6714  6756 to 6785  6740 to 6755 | 0.04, 9.61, 9.15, 9.3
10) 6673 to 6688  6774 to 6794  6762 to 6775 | 0.00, 9.66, 9.04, 9.13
